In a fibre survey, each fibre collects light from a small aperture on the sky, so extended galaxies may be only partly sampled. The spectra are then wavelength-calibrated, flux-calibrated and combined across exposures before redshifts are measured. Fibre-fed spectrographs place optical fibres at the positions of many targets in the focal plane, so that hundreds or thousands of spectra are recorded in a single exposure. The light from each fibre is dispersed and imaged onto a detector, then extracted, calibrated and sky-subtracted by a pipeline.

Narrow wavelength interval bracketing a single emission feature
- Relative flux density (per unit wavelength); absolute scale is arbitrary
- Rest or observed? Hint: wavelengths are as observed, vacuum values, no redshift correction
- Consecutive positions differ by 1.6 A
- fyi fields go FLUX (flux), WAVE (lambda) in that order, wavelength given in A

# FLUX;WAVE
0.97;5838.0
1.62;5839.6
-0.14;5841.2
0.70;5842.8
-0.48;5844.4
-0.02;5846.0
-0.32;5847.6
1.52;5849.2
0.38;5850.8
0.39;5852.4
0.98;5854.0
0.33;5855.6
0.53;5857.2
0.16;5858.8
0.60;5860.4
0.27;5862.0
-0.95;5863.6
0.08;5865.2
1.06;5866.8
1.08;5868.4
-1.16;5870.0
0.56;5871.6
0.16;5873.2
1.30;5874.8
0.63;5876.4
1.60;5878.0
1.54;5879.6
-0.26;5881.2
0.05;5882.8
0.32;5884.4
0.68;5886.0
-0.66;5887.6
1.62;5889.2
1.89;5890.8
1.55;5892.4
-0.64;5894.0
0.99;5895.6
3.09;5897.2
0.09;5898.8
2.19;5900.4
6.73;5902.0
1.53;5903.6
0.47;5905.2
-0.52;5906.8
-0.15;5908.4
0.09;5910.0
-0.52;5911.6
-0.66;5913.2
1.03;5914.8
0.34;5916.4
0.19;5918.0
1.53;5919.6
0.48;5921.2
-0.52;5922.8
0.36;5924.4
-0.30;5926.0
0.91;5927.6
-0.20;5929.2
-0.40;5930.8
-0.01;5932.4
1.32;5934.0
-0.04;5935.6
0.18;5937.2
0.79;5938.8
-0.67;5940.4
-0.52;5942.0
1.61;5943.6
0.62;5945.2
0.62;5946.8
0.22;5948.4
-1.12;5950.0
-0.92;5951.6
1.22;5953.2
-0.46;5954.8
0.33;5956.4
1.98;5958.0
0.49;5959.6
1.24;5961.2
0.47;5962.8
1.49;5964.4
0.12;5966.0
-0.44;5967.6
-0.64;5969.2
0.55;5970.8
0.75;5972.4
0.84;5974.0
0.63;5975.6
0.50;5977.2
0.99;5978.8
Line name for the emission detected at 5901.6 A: H-beta 4861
